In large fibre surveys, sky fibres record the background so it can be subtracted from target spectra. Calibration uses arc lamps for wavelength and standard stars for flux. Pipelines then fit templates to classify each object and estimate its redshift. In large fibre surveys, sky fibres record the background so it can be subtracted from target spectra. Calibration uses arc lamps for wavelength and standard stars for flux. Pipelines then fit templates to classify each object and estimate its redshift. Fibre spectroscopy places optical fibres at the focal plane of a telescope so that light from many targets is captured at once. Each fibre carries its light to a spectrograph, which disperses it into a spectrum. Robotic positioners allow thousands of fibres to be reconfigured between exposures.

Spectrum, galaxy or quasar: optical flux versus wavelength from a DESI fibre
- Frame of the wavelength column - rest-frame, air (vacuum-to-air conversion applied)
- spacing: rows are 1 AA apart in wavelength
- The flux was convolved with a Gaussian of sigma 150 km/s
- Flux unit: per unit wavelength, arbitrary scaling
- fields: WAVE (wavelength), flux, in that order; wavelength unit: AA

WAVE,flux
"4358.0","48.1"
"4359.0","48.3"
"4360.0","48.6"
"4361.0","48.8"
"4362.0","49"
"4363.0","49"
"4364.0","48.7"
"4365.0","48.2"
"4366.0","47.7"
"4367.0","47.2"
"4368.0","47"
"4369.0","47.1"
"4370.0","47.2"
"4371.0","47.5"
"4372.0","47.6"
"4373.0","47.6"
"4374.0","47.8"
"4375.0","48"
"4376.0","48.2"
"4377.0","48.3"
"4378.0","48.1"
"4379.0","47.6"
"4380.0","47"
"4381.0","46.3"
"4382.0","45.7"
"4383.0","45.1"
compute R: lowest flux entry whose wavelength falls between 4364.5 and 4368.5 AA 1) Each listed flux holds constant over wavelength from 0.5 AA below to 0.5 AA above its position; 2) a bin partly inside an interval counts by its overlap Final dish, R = 47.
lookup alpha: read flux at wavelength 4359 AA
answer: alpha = 48.3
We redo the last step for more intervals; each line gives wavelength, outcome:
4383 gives 45.1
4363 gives 49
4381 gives 46.3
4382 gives 45.7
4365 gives 48.2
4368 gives 47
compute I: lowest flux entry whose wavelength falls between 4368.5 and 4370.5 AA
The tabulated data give 47.1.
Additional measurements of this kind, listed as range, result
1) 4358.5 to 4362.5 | 48.3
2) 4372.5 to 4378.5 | 47.6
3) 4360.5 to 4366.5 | 47.7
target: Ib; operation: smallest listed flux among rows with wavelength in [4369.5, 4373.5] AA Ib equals 47.2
